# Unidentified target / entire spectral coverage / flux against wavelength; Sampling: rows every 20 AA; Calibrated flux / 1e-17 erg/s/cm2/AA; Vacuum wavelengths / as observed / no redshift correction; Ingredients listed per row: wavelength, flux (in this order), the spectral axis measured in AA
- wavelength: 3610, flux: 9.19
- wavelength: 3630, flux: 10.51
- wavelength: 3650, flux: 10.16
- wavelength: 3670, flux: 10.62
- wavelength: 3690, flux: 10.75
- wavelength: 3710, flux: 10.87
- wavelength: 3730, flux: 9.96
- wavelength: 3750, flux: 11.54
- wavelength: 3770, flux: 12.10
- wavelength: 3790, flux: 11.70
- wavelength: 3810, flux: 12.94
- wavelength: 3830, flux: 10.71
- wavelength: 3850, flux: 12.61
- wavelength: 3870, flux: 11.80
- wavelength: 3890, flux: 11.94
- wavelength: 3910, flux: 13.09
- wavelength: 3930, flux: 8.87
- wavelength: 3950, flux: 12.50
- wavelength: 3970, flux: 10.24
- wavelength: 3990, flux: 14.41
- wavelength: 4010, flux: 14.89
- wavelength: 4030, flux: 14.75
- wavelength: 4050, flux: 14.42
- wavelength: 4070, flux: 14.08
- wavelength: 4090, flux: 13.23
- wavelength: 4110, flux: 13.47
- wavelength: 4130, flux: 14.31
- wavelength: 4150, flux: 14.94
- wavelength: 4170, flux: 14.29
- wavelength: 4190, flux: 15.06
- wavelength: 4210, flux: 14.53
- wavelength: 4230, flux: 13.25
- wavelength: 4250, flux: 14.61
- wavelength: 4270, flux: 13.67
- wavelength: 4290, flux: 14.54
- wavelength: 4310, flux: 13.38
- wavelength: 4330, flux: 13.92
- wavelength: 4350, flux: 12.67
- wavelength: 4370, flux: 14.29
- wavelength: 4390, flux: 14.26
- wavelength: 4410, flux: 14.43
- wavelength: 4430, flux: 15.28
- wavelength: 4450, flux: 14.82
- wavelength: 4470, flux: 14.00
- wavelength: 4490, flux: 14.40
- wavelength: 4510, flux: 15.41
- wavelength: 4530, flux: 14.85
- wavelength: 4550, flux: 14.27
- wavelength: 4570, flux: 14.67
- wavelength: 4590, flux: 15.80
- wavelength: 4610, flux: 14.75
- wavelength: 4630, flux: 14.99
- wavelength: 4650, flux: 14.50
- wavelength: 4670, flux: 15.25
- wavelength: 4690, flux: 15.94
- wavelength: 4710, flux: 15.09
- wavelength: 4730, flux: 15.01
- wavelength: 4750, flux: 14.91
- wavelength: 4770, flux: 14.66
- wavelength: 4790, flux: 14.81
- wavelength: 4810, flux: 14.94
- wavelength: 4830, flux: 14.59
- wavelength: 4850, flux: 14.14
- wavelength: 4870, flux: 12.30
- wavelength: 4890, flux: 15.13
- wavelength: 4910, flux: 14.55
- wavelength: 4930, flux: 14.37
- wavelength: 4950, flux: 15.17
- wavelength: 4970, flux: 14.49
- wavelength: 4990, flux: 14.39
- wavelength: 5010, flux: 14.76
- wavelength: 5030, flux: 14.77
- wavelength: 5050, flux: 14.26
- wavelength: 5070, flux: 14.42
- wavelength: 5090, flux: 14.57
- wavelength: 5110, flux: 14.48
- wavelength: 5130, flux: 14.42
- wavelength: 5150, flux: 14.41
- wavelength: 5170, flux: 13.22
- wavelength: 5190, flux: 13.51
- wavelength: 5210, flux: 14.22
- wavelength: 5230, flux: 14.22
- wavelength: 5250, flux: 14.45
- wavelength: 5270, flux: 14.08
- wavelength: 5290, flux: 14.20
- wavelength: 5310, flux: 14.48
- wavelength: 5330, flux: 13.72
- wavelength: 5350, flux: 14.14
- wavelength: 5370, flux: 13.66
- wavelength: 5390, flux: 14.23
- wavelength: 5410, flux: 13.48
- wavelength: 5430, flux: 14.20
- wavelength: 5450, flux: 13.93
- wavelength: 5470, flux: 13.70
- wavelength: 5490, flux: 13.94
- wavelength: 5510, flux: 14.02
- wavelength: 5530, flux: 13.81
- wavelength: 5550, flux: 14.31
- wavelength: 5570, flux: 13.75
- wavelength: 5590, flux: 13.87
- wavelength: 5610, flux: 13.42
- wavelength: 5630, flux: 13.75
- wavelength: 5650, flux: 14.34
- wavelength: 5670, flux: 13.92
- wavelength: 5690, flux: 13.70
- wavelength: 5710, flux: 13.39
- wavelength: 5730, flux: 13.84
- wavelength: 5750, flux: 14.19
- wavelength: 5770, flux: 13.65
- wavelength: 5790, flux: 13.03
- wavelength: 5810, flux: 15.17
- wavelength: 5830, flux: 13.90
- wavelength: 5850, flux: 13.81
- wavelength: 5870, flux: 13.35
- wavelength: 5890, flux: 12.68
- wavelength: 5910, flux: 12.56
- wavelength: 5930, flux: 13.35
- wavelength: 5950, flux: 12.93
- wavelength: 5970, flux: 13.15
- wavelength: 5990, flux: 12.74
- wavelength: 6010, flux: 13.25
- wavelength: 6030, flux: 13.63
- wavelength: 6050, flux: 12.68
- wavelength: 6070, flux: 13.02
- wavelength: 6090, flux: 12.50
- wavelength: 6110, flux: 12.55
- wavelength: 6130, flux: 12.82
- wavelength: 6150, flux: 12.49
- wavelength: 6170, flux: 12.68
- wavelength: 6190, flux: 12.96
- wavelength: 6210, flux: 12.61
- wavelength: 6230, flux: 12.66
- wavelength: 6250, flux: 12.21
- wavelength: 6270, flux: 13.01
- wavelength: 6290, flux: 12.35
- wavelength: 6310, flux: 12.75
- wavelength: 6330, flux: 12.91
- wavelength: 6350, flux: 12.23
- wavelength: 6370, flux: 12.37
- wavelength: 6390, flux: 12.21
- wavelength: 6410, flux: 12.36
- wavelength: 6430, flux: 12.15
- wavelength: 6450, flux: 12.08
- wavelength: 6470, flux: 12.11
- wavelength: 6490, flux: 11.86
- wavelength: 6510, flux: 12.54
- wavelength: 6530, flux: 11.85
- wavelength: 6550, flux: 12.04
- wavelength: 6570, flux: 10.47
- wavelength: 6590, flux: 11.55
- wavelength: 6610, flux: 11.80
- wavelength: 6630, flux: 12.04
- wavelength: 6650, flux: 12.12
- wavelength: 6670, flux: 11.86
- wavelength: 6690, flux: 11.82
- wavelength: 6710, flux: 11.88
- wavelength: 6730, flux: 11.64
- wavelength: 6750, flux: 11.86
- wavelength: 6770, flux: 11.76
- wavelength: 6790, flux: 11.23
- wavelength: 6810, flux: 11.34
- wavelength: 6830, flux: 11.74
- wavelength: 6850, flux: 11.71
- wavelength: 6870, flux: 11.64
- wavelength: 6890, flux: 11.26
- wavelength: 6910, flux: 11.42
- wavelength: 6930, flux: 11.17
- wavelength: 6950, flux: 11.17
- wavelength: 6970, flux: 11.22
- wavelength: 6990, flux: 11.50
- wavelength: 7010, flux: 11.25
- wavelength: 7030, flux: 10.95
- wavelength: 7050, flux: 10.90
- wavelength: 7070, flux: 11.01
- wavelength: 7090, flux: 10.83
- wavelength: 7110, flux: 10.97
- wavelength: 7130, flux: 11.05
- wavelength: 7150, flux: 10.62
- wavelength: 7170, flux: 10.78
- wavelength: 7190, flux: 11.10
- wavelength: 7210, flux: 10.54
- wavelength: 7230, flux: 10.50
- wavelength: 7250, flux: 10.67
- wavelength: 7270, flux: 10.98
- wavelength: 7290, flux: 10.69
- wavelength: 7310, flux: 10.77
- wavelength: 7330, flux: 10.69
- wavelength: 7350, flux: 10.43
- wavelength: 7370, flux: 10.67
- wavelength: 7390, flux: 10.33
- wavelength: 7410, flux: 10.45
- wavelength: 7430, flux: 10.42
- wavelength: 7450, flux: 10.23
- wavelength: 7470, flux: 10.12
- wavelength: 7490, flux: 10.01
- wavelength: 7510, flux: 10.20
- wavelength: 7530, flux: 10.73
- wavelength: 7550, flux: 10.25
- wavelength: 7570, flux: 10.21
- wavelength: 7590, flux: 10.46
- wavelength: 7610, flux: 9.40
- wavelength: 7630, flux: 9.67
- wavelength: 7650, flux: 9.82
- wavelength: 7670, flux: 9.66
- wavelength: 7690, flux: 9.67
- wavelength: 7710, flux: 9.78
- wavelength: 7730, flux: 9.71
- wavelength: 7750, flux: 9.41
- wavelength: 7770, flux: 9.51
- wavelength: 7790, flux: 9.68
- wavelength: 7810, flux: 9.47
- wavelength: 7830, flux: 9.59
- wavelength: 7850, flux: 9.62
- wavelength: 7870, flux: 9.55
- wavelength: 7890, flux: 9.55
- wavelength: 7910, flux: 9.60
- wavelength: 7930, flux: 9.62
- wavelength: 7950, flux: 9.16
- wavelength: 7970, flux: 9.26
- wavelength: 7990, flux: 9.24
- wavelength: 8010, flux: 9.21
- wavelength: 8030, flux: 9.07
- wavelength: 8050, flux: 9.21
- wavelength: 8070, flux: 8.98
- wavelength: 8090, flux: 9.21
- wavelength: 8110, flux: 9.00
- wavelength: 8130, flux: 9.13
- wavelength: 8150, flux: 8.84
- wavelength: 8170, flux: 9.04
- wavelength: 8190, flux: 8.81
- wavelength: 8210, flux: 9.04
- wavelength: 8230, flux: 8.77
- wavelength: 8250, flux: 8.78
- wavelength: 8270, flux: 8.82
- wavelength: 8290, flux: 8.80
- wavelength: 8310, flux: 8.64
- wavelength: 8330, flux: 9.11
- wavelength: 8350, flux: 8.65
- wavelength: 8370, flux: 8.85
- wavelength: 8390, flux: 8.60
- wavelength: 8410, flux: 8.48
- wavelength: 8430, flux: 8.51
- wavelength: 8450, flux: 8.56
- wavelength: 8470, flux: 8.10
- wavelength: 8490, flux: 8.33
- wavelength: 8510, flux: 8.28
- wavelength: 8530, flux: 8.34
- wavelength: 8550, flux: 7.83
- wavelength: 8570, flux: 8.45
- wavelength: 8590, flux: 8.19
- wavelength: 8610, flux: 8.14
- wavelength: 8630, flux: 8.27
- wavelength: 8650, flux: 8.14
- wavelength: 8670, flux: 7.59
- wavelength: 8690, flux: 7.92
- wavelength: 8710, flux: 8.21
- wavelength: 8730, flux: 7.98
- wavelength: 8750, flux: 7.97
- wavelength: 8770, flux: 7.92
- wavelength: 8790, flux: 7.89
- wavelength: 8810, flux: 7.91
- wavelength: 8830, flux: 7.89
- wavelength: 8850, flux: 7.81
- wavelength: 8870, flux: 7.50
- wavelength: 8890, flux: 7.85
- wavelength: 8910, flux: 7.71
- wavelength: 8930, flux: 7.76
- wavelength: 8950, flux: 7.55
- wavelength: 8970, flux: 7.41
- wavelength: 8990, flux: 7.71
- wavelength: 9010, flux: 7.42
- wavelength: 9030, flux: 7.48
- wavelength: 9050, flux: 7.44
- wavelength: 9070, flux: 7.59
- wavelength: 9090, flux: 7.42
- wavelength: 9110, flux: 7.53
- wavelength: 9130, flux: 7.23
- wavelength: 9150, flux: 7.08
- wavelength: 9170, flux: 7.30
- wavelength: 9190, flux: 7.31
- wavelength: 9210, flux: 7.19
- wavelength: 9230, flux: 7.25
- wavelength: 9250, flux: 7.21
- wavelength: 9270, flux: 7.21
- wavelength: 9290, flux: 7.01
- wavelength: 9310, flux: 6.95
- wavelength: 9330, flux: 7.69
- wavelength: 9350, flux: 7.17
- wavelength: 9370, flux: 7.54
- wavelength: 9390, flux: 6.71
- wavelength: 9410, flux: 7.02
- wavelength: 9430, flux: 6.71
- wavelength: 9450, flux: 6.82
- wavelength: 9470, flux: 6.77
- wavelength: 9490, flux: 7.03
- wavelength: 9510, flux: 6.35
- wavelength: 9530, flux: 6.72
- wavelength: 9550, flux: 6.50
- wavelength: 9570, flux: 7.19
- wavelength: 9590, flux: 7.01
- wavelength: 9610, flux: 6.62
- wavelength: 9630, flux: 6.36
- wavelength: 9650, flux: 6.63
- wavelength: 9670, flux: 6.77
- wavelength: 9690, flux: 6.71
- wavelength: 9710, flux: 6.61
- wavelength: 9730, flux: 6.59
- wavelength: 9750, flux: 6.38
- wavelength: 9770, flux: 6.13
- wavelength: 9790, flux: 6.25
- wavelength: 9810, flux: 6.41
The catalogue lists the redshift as 0.000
